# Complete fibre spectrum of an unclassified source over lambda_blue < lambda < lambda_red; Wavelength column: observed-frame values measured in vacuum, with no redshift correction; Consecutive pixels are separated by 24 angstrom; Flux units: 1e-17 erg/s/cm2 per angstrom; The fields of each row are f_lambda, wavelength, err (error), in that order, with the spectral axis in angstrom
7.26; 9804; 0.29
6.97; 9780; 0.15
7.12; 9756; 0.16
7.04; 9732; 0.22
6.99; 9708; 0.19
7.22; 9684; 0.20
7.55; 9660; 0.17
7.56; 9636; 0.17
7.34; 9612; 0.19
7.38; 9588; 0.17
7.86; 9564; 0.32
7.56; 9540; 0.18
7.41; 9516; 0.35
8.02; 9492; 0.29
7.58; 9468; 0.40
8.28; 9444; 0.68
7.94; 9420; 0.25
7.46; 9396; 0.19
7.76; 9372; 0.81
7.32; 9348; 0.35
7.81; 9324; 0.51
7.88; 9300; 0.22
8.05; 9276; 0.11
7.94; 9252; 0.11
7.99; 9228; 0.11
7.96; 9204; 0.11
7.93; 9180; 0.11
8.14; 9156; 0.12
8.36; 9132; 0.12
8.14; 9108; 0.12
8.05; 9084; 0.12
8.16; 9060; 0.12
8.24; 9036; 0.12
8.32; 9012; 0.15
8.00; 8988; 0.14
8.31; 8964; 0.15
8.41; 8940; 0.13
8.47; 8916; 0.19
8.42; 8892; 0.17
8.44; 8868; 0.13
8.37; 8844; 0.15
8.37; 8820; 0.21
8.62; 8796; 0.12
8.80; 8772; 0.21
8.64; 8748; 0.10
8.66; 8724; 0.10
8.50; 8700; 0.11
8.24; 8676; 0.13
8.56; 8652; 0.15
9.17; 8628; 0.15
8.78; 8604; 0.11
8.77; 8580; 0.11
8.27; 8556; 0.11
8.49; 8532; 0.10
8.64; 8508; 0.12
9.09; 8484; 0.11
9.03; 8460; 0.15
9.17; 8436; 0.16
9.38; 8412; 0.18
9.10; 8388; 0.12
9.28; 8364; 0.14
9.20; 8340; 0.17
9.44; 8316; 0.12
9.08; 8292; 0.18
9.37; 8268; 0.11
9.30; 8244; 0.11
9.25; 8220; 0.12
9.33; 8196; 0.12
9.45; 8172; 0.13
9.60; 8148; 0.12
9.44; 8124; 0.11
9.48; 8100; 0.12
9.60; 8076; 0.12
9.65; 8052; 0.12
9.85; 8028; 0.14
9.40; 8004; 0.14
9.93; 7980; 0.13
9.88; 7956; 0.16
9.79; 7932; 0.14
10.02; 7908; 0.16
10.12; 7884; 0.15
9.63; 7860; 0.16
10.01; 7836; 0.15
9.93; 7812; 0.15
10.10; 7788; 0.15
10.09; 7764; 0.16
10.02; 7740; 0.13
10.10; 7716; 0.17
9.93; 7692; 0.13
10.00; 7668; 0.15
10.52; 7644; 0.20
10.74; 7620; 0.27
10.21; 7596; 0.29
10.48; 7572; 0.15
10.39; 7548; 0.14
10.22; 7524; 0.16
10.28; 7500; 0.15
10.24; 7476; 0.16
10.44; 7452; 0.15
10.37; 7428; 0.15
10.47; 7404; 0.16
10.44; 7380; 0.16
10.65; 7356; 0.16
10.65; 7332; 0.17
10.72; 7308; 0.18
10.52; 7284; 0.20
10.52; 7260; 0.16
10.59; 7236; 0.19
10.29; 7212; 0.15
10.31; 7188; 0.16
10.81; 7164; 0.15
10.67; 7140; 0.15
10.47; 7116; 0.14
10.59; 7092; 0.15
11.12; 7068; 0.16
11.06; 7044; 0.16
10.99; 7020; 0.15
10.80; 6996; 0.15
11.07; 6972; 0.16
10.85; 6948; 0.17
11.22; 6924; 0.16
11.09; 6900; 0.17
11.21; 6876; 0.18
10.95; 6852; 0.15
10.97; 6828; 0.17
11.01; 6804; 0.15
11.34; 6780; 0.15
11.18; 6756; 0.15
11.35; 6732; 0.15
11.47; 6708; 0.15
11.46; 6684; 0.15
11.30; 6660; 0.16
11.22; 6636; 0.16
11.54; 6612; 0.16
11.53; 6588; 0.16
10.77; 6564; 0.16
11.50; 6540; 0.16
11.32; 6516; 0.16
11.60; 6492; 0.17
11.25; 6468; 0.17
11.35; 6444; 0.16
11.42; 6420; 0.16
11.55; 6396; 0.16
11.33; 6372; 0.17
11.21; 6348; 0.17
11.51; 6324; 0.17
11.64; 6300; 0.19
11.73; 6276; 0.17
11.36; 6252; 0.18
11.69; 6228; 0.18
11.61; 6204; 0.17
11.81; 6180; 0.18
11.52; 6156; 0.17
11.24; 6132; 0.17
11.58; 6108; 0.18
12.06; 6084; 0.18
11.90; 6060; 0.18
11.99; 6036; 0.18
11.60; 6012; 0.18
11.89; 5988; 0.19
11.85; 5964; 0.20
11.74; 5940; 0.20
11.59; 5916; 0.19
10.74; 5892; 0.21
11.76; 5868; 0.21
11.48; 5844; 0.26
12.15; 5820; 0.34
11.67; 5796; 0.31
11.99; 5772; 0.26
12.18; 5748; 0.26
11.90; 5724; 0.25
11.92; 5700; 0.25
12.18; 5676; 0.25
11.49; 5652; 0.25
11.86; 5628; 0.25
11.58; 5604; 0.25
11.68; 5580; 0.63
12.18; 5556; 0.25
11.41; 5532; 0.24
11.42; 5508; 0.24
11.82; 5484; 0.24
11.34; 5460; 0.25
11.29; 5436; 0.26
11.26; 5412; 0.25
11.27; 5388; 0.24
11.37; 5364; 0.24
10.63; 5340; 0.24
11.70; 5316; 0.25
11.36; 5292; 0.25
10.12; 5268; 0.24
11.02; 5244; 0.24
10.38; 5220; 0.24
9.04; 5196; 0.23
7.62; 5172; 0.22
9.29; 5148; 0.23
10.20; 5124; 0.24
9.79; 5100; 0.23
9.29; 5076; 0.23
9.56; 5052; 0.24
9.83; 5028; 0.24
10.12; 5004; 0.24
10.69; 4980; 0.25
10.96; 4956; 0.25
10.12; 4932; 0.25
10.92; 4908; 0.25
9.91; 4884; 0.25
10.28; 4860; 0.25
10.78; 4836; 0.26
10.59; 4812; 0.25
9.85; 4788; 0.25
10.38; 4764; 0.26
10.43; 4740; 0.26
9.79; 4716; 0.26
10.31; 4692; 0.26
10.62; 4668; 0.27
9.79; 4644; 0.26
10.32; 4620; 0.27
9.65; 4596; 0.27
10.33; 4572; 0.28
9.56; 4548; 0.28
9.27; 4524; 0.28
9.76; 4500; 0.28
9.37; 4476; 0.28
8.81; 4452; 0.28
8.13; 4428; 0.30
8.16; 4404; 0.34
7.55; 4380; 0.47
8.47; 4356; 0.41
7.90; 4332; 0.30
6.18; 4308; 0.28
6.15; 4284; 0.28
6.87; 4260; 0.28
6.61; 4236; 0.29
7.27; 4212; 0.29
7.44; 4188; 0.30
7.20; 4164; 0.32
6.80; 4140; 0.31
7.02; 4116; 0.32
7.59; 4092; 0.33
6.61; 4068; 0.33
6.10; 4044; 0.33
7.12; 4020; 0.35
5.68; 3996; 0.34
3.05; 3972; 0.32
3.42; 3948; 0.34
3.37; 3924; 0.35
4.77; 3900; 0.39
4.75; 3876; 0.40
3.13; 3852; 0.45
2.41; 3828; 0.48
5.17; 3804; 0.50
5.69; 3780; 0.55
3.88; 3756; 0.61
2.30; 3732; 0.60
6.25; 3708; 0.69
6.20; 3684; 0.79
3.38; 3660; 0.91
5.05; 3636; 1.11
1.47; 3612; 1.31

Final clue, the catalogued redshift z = 0.000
